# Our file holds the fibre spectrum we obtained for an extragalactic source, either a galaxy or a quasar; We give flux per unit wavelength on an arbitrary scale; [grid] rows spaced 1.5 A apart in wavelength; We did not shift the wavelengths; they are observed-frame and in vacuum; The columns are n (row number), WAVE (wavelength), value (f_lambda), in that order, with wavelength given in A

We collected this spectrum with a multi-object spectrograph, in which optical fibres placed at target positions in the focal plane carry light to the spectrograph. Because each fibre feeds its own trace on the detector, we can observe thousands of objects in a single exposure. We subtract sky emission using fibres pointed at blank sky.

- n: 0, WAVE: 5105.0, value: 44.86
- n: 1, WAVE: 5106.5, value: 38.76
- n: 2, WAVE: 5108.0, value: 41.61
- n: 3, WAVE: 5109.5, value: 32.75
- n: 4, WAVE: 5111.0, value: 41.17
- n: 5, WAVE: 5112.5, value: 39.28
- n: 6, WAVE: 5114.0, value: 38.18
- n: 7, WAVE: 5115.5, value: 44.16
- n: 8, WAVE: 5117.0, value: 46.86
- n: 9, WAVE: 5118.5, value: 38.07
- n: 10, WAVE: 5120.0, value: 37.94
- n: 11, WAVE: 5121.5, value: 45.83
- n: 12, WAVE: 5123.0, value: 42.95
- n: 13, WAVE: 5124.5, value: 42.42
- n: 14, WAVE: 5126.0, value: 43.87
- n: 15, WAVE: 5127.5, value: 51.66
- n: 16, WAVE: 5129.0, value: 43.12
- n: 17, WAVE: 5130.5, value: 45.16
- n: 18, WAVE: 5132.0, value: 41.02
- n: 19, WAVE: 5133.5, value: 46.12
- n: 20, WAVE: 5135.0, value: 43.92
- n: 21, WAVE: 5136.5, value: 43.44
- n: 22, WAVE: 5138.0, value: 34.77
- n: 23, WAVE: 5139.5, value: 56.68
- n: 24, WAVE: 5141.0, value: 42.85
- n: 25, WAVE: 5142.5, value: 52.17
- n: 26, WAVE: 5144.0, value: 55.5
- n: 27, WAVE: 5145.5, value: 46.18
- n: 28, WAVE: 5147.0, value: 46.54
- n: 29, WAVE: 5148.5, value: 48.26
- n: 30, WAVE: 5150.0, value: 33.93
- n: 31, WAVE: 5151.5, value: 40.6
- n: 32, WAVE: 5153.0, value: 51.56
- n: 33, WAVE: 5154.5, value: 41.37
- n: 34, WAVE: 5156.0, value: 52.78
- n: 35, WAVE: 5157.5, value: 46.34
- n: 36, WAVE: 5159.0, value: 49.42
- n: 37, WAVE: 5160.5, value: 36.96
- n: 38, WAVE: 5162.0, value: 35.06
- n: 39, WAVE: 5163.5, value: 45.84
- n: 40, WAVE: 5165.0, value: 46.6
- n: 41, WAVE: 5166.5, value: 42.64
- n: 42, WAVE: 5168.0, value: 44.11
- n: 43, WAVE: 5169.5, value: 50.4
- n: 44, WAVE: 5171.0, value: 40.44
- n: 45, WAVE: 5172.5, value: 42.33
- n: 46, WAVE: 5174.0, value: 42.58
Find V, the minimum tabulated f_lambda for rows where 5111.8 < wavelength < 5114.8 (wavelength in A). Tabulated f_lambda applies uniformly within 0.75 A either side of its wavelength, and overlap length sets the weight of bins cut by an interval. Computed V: 38.18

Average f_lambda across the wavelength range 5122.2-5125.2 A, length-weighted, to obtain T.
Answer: 42.7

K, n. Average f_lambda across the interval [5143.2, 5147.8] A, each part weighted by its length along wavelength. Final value 49.4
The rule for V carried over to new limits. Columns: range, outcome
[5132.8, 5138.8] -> 34.77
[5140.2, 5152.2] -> 33.93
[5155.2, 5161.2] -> 36.96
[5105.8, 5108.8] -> 38.76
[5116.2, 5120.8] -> 37.94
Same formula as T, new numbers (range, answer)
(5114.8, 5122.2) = 42.5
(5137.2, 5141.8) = 44.8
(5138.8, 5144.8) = 51.7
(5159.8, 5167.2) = 41.4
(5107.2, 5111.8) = 38.5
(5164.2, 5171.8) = 44.8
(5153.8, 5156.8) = 47.2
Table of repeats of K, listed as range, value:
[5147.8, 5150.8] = 41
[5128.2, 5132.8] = 43.2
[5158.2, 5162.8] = 40.6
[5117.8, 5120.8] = 38.1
